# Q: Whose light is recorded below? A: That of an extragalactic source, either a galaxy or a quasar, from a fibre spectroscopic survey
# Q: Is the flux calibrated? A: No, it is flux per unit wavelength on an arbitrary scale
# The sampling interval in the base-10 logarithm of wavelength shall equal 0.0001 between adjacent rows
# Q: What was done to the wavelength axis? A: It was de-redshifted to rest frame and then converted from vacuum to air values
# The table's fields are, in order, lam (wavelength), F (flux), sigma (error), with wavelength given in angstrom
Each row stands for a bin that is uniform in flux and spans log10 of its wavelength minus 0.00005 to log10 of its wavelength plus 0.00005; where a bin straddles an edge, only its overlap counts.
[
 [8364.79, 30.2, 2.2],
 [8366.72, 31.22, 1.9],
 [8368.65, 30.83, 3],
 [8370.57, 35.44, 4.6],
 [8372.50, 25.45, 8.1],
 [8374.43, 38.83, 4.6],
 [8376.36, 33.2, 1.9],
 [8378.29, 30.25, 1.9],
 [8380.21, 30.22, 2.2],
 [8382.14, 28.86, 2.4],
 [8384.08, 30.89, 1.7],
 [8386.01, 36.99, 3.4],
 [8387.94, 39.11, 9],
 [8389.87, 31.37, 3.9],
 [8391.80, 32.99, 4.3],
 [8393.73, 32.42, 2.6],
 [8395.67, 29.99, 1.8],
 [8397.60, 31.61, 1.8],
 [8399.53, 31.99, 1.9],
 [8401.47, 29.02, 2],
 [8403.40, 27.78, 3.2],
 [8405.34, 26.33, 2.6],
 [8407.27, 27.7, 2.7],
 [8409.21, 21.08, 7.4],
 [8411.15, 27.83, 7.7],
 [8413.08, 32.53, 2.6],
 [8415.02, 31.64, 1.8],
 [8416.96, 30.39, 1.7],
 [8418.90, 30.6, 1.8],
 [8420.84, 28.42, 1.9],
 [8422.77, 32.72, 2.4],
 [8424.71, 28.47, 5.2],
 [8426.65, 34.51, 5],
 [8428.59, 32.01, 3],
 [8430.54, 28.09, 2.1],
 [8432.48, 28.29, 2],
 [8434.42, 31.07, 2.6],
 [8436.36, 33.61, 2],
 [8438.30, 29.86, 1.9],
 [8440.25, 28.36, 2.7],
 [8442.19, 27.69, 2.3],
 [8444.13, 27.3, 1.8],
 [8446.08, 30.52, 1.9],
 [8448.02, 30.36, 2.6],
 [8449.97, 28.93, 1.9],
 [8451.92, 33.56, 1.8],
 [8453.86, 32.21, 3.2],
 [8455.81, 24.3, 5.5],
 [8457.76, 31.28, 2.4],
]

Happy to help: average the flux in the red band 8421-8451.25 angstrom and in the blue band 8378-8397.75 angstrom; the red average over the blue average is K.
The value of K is 0.93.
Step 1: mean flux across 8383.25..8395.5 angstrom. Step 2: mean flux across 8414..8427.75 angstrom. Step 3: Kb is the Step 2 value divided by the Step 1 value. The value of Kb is 0.92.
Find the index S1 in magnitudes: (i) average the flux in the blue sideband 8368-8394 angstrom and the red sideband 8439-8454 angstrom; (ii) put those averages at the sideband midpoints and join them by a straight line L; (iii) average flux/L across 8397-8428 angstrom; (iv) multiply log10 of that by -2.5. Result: 0.06 mag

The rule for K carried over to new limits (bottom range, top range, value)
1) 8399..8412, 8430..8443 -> 1.09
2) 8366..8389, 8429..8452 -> 0.91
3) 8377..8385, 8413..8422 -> 1.01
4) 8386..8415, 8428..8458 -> 0.98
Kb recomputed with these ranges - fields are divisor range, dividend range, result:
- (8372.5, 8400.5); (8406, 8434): 0.91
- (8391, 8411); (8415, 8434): 1.05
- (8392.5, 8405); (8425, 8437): 1.02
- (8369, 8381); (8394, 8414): 0.89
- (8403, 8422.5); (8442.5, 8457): 1.03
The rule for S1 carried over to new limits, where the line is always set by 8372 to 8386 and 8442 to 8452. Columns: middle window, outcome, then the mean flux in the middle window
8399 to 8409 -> 0.11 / 27.8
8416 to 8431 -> -0.02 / 30.7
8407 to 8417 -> 0.08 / 28.4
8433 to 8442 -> -0.02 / 30.4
